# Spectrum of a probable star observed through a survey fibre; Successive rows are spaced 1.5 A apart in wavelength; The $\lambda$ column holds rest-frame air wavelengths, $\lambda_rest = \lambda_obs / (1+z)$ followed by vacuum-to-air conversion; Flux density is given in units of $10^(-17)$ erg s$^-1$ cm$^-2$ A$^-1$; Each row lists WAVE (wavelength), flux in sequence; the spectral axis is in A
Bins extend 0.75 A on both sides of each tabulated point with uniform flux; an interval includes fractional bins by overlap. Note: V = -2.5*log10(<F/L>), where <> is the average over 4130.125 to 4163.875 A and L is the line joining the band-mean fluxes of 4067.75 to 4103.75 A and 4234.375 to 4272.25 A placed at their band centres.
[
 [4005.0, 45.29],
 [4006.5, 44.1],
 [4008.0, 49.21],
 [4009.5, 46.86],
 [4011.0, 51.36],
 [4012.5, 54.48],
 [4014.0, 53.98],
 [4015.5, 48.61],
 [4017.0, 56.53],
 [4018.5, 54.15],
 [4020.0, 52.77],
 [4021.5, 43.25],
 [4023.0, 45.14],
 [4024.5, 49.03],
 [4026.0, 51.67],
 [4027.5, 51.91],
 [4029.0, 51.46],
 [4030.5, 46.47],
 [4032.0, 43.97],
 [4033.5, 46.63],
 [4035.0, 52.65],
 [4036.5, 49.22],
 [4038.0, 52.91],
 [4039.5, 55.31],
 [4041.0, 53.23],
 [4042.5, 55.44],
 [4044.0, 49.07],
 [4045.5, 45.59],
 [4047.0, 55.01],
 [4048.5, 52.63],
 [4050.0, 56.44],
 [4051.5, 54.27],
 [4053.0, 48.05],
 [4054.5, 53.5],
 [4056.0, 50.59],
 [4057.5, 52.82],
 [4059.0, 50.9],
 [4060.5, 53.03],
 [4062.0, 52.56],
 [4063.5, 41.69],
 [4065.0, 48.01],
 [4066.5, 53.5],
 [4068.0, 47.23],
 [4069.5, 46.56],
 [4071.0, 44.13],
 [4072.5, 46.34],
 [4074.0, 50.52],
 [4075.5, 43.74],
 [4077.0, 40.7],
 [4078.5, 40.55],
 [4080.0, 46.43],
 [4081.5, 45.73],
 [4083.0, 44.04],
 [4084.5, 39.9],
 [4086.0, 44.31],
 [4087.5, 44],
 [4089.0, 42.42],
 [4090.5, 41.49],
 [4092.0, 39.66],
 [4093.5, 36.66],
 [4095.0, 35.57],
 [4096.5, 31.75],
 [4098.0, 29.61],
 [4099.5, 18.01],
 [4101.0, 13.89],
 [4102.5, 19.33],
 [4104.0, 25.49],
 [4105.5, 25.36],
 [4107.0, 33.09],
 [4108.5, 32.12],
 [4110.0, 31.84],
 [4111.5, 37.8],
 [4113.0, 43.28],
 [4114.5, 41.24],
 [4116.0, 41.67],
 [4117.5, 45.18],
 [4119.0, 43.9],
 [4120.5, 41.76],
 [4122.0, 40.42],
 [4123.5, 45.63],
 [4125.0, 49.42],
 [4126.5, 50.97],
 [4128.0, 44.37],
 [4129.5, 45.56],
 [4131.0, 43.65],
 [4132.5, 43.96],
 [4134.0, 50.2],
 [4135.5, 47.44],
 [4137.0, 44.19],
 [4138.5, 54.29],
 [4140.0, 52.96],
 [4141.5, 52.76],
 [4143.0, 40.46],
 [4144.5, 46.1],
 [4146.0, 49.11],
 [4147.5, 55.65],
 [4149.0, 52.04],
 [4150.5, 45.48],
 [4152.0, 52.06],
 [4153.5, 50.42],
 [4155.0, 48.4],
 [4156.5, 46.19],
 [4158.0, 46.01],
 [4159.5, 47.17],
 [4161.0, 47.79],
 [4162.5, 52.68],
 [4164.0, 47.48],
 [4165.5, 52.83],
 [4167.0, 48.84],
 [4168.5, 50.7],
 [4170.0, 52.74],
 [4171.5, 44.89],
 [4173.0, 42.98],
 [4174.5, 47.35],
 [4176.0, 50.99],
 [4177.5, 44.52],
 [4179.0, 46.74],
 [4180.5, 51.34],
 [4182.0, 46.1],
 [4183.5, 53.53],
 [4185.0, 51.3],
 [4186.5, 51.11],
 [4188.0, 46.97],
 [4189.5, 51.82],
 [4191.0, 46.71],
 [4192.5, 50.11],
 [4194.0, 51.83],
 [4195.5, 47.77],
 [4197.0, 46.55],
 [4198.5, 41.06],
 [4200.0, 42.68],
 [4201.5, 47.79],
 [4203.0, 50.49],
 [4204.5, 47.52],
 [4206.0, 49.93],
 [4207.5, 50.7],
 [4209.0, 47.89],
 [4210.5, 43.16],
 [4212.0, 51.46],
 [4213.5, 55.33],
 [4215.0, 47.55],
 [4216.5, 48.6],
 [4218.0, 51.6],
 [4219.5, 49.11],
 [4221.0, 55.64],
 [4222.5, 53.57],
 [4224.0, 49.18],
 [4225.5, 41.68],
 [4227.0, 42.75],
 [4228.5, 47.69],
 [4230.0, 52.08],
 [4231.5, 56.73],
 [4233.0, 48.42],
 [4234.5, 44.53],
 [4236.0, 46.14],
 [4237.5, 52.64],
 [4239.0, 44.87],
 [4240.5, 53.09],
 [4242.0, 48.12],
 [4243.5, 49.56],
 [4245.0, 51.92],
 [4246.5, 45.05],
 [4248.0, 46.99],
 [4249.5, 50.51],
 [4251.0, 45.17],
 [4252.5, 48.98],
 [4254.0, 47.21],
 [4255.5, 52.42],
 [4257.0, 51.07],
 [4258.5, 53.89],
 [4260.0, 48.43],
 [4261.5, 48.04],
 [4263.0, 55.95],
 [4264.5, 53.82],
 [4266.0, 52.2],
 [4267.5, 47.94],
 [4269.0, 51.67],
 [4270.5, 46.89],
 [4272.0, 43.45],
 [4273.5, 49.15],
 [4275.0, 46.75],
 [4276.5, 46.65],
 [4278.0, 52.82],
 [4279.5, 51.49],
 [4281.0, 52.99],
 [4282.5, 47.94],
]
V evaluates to -0.144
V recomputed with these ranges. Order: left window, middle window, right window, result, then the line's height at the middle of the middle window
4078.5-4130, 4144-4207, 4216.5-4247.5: -0.106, 44.2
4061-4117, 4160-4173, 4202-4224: -0.077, 46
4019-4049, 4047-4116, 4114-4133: 0.138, 47.2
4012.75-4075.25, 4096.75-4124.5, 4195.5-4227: 0.411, 49.6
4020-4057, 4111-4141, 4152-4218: 0.089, 49.4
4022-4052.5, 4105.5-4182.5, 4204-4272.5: 0.088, 50.1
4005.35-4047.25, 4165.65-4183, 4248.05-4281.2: 0.039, 50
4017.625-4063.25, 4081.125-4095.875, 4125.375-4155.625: 0.205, 49.8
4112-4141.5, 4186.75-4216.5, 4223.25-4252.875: -0.019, 47.5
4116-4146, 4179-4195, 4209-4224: -0.018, 49.1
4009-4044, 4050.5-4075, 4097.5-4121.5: -0.157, 42.9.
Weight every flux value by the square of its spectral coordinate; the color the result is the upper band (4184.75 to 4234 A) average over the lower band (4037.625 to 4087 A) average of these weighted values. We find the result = 1.08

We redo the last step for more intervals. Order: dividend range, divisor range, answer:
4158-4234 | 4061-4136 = 1.26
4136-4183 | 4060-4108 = 1.28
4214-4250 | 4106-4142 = 1.18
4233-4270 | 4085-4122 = 1.51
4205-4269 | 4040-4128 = 1.24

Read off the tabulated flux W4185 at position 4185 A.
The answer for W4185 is 51.3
